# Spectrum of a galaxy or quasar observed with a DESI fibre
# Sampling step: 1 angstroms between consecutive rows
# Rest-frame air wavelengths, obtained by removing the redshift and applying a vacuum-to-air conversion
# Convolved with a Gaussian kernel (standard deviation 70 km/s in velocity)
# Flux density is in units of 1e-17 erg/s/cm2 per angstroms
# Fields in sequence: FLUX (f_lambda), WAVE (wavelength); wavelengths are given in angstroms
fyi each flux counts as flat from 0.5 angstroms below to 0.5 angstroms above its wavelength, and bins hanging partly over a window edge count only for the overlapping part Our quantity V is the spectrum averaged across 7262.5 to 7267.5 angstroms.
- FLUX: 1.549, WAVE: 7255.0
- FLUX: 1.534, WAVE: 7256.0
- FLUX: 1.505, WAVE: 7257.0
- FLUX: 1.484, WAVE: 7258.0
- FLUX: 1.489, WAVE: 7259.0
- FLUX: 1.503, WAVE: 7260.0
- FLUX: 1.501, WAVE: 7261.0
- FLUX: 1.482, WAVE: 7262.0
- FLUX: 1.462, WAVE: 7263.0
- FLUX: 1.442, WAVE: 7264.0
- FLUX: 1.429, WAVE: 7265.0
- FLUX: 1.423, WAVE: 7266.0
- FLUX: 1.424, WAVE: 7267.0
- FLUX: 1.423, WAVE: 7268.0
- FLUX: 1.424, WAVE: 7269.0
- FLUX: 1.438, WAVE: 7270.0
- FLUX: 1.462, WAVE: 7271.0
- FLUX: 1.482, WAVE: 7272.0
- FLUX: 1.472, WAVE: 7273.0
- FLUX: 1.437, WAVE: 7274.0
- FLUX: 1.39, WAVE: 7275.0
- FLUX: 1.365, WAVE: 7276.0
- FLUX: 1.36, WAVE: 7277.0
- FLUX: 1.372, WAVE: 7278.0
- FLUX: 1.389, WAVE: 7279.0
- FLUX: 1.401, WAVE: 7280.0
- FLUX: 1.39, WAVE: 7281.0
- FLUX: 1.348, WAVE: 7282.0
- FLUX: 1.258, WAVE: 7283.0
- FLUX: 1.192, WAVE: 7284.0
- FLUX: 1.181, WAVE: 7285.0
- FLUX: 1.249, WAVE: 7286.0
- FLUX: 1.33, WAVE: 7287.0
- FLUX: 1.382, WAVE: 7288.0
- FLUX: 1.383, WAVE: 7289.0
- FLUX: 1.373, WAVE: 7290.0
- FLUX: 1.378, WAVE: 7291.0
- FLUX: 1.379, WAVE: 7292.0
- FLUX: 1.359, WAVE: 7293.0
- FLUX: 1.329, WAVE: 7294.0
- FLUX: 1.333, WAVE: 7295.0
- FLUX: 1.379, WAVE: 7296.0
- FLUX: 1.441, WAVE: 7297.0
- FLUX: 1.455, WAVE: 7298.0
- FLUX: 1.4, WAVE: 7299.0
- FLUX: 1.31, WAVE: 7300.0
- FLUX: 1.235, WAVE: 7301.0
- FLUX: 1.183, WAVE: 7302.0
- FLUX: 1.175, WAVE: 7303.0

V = 1.44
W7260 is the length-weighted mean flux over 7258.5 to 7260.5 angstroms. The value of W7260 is 1.5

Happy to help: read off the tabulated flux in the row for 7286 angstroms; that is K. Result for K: 1.249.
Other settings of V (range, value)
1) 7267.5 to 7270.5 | 1.43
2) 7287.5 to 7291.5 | 1.38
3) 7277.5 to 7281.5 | 1.39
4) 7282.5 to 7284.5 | 1.23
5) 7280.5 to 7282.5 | 1.37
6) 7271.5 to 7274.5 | 1.46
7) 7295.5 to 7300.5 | 1.4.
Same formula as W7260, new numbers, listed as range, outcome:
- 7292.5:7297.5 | 1.37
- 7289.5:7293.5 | 1.37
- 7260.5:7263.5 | 1.48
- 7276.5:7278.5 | 1.37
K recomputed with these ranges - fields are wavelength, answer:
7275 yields 1.39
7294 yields 1.329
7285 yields 1.181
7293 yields 1.359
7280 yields 1.401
